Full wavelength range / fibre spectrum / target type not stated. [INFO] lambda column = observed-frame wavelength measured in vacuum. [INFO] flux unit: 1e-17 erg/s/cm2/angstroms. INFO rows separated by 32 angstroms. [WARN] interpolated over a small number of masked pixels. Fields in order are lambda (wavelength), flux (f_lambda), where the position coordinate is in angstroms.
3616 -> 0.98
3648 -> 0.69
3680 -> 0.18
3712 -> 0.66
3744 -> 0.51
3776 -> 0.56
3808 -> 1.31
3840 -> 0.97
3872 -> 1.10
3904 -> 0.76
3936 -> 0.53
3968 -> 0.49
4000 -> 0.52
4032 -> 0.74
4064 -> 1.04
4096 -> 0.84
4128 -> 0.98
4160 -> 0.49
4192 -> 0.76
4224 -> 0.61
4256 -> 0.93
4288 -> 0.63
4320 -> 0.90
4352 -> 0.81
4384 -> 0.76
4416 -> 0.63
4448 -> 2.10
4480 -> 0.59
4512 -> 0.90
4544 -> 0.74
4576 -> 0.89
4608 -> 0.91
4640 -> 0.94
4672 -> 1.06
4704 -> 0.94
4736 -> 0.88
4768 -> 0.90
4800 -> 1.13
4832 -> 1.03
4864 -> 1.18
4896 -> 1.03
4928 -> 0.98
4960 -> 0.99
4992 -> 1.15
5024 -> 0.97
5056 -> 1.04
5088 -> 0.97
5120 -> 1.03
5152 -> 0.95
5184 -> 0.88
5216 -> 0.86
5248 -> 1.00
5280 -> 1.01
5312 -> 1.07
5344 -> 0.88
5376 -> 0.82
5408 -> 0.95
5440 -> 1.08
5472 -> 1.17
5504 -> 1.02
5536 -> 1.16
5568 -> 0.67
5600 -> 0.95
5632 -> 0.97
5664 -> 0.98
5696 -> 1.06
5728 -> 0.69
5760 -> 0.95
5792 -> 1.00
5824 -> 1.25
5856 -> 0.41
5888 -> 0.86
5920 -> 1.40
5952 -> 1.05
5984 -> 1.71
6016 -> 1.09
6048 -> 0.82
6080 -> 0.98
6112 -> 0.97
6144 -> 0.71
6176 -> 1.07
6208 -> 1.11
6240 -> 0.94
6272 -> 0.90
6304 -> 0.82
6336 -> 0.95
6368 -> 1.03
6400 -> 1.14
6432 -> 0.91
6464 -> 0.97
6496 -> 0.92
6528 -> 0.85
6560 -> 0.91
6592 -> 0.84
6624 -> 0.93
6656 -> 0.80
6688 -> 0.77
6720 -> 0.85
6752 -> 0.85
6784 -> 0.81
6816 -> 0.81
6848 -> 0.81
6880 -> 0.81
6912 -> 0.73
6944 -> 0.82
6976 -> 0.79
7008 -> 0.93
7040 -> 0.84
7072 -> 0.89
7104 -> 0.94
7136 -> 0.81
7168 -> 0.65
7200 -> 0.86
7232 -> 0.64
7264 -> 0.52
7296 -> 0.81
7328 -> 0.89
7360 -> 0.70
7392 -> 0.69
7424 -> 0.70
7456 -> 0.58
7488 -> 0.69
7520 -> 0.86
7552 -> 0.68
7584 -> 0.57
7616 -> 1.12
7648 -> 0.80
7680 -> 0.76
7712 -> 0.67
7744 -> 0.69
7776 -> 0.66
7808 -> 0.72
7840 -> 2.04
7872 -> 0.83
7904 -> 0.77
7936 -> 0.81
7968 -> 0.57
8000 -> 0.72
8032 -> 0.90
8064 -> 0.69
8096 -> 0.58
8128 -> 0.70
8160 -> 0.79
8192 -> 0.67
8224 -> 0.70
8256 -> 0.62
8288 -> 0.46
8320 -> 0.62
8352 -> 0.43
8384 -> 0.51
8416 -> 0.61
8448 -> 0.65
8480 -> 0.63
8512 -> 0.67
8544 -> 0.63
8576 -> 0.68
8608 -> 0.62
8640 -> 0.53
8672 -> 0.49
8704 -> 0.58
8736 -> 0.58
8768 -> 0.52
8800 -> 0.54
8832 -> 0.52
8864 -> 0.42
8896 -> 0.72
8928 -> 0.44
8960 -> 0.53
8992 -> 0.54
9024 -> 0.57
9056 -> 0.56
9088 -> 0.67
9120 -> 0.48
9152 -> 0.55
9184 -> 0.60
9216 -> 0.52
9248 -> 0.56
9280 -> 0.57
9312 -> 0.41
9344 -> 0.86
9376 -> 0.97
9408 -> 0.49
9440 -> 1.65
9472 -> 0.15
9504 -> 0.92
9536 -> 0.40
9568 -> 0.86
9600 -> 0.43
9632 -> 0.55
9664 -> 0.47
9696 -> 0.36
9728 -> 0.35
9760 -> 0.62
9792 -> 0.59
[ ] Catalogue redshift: 0.20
